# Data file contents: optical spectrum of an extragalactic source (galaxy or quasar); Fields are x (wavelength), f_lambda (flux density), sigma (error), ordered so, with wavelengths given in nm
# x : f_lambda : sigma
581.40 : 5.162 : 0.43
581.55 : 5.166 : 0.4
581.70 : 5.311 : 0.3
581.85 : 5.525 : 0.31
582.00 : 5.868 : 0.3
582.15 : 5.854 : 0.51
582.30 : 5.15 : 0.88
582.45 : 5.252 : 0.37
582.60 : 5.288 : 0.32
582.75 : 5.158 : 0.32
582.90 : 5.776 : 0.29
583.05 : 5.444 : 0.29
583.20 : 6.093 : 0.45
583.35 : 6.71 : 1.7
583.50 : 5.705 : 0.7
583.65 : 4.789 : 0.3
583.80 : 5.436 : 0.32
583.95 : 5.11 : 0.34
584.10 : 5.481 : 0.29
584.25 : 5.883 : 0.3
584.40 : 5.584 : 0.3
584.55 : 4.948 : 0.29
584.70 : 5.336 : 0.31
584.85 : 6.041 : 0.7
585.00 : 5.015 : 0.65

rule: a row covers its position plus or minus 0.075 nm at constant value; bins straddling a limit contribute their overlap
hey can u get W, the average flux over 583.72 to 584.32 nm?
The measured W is 5.47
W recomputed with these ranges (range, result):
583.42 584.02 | 5.27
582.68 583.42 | 5.83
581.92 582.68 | 5.48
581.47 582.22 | 5.54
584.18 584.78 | 5.44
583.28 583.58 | 6.18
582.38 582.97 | 5.37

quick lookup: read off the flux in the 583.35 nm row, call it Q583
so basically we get 6.71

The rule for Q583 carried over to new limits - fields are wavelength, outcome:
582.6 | 5.288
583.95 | 5.11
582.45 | 5.252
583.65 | 4.789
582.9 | 5.776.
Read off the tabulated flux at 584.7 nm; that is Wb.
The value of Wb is 5.336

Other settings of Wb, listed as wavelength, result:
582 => 5.868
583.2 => 6.093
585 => 5.015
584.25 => 5.883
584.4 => 5.584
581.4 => 5.162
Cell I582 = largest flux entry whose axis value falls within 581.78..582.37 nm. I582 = 5.868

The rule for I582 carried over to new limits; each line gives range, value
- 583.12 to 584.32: 6.71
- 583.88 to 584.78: 5.883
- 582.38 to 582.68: 5.288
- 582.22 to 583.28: 6.093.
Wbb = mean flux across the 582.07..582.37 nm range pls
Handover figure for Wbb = 5.51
